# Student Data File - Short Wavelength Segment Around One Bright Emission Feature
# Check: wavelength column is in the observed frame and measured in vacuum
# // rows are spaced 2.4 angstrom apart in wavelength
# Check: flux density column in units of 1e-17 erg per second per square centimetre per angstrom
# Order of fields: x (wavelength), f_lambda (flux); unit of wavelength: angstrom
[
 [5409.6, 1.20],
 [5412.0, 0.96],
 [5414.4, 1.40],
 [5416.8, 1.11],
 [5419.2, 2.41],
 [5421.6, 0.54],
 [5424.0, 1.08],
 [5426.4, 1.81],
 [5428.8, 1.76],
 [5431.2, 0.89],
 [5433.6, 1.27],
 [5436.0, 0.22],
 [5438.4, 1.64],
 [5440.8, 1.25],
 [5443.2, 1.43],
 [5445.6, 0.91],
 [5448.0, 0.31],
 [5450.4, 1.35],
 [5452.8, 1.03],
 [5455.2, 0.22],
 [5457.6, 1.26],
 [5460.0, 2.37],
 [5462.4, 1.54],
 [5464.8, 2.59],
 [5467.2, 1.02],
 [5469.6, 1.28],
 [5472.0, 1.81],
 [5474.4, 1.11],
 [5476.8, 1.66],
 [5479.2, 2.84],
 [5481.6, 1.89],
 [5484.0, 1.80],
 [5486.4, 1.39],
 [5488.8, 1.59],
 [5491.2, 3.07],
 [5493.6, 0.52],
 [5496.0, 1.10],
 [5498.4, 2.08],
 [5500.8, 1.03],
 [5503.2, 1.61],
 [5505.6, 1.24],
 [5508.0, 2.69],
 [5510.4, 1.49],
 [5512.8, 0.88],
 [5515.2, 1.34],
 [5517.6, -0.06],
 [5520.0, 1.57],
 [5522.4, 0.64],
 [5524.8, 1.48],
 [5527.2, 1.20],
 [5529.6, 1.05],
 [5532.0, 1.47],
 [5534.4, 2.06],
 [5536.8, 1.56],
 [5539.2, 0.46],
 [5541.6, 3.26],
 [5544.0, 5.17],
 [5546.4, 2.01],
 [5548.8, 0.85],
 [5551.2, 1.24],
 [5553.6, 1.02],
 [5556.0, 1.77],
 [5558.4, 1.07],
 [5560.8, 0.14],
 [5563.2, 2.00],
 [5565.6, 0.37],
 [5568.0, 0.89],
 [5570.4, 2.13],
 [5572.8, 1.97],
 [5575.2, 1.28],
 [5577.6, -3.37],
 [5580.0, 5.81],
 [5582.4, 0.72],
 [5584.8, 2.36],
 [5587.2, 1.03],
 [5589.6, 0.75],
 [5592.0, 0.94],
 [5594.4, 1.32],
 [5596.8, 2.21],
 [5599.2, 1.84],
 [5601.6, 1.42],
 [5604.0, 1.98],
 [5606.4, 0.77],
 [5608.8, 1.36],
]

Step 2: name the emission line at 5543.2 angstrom [O III] 5007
